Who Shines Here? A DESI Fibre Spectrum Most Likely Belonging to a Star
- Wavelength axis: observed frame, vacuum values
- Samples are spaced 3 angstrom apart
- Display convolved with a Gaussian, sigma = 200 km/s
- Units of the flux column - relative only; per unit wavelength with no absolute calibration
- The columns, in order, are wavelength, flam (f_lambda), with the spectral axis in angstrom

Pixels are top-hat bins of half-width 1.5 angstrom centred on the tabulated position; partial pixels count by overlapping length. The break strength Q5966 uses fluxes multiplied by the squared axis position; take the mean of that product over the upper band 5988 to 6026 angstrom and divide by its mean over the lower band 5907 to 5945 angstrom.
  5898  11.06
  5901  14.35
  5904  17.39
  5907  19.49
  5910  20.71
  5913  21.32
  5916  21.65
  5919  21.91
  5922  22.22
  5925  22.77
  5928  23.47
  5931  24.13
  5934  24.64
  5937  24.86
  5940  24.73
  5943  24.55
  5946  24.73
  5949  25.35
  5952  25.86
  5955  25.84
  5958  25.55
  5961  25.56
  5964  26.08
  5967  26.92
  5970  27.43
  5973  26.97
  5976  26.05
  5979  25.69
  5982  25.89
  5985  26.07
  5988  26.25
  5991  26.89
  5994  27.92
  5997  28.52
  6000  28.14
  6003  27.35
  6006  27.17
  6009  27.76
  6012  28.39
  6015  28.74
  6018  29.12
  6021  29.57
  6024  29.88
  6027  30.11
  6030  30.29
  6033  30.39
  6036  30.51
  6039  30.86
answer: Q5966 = 1.3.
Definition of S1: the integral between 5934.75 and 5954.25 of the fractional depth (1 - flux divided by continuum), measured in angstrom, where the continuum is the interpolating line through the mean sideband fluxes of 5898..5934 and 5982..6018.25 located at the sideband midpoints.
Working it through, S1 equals -1.8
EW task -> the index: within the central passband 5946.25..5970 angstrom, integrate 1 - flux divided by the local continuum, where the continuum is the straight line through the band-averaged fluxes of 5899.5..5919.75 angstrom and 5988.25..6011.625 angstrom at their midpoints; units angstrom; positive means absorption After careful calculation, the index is -2.1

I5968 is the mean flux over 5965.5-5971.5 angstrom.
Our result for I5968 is 27.2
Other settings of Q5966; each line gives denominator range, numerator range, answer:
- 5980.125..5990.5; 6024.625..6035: 1.17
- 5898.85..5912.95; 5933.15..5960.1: 1.42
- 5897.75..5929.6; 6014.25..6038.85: 1.55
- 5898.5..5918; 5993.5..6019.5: 1.55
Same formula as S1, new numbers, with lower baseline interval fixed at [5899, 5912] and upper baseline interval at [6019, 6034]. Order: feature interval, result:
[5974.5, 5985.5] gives -0.25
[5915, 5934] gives -2.99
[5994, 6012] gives -0.14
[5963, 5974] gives -1.23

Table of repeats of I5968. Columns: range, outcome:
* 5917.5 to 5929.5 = 22.6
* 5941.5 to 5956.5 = 25.3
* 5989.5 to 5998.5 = 27.8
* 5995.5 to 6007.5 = 27.8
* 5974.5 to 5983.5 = 25.9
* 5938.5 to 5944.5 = 24.6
